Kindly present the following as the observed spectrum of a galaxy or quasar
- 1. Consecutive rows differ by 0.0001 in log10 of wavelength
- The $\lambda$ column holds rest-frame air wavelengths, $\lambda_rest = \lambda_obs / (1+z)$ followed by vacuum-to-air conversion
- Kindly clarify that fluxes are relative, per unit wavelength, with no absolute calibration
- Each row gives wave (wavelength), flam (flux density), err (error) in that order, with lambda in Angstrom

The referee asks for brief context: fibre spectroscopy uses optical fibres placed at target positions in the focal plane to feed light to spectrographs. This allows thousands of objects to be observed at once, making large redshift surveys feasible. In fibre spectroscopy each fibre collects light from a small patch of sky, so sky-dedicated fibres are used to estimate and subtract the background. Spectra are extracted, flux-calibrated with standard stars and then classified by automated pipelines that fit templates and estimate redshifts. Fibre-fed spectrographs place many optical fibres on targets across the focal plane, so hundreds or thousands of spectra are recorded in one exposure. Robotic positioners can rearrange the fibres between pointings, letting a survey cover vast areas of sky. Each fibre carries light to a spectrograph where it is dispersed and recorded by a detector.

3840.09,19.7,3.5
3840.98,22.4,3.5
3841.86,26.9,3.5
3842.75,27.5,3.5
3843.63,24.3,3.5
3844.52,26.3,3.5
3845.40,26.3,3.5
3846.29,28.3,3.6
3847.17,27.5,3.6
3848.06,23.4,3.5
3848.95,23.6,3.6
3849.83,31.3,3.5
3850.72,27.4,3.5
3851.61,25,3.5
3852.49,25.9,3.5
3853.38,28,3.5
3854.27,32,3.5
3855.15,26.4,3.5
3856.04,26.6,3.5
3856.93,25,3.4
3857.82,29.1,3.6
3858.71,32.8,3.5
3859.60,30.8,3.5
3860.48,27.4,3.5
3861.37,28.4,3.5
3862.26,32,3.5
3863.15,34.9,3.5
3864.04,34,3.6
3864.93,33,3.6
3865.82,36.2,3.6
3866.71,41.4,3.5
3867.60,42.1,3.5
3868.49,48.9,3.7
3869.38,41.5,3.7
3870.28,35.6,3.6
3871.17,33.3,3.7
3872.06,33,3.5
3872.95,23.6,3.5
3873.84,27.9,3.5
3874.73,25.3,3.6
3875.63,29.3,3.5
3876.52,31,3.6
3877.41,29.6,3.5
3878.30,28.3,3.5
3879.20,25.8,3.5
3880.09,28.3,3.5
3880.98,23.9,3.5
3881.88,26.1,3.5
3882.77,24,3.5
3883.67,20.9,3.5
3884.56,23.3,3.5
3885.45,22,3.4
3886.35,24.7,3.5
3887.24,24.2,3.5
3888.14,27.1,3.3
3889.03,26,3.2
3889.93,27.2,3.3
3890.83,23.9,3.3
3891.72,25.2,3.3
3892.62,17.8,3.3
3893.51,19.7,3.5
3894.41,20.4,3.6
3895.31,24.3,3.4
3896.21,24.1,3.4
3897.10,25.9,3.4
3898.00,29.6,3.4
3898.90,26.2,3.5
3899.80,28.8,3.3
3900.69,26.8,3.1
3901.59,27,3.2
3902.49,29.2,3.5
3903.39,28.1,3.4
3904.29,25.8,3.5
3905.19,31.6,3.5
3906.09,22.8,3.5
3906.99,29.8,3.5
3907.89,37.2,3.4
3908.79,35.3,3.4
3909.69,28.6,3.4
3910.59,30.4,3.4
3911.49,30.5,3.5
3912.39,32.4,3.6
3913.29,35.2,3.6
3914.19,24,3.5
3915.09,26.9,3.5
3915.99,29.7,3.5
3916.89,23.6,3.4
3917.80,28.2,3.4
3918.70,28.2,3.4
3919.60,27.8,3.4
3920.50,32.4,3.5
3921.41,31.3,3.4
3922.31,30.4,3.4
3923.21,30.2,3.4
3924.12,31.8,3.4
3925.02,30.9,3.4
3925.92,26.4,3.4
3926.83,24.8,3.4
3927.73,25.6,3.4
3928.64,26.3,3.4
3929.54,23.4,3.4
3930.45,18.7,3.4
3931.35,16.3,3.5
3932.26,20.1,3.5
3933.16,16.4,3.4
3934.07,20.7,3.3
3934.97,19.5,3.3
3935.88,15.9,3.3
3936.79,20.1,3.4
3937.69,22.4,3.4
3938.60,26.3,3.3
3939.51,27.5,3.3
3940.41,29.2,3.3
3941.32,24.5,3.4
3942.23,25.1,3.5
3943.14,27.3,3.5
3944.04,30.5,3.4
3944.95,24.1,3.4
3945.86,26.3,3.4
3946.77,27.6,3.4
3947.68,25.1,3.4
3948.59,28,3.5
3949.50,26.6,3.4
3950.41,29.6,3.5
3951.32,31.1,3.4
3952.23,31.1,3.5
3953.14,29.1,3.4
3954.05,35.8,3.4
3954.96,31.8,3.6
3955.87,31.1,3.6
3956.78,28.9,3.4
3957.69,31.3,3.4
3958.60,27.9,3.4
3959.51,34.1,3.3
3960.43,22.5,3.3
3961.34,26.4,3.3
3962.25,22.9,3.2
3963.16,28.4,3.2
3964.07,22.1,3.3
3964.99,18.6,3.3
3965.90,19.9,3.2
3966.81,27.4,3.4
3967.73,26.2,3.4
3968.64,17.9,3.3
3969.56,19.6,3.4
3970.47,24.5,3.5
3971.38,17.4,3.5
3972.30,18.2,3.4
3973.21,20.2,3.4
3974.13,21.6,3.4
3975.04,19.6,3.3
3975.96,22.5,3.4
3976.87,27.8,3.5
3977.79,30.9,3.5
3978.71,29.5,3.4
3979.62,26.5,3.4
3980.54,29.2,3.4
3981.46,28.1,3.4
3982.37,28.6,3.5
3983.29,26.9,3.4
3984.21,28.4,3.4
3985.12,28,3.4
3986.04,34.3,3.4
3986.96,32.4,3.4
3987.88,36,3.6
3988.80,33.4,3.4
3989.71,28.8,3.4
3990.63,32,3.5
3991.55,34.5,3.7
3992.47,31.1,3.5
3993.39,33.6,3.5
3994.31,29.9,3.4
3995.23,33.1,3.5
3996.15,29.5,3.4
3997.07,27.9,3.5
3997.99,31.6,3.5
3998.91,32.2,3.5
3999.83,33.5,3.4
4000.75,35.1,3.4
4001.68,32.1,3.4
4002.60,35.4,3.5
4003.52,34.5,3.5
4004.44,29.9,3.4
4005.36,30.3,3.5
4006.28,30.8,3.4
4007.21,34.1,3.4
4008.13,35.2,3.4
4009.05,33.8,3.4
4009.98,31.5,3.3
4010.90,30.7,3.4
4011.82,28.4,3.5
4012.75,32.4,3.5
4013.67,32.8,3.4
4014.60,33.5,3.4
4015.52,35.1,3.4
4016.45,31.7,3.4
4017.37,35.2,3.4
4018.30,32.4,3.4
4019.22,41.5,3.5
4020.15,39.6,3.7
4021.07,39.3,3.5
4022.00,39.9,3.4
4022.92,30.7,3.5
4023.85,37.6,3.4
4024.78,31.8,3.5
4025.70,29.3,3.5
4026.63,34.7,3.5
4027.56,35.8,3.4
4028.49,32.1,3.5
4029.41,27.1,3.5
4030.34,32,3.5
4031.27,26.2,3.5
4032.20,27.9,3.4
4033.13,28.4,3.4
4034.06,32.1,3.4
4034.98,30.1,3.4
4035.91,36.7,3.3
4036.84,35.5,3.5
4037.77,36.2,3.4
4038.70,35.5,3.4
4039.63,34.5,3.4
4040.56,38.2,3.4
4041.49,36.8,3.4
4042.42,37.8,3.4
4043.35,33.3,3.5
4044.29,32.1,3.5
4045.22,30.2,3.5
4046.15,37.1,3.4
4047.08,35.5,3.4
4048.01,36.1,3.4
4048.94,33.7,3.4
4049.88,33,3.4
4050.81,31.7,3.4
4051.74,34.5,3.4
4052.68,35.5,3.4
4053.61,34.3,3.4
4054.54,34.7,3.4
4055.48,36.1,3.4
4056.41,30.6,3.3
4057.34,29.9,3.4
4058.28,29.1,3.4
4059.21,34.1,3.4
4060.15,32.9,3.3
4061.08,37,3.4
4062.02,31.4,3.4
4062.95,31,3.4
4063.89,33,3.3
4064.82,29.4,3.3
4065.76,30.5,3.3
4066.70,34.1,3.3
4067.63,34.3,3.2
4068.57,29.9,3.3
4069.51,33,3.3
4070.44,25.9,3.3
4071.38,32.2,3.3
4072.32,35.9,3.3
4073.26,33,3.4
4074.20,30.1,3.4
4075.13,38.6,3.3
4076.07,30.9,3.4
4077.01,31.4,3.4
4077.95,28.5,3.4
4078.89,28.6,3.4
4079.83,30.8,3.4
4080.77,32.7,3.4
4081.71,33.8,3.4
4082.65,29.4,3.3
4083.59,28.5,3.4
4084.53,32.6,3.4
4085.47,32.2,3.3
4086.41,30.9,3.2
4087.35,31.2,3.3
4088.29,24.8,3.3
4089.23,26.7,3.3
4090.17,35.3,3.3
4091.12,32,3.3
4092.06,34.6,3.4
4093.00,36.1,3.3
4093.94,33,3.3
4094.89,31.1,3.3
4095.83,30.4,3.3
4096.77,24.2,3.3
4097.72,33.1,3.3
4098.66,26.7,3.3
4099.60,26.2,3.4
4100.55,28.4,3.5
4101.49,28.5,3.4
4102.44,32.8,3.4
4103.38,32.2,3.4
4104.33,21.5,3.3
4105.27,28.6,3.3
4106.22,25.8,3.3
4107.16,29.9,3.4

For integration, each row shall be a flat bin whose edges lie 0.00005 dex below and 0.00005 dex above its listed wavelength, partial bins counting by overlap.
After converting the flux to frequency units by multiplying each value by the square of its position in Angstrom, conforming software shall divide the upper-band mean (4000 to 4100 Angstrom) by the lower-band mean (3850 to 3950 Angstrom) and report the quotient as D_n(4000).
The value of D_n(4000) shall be 1.27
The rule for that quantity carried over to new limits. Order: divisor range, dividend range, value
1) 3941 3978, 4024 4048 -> 1.33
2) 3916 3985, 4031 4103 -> 1.32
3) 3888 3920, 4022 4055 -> 1.31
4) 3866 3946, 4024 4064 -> 1.31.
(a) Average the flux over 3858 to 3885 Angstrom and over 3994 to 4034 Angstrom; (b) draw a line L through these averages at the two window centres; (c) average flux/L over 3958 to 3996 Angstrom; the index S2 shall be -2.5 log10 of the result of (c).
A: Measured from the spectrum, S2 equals 0.20 mag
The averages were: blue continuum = 31.1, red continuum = 32.7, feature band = 26.9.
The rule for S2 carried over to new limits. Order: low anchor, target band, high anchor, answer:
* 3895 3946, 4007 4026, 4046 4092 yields -0.13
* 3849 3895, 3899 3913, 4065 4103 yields -0.02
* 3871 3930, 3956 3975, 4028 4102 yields 0.22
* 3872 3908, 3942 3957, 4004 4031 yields 0.02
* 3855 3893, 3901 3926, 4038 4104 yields 0.01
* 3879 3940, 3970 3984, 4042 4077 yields 0.17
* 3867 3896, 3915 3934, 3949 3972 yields 0.04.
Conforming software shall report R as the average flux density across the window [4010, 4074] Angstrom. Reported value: 33.3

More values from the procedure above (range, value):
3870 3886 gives 27.2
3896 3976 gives 26.3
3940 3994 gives 27.3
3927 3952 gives 24.3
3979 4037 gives 32.2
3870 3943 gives 26.4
